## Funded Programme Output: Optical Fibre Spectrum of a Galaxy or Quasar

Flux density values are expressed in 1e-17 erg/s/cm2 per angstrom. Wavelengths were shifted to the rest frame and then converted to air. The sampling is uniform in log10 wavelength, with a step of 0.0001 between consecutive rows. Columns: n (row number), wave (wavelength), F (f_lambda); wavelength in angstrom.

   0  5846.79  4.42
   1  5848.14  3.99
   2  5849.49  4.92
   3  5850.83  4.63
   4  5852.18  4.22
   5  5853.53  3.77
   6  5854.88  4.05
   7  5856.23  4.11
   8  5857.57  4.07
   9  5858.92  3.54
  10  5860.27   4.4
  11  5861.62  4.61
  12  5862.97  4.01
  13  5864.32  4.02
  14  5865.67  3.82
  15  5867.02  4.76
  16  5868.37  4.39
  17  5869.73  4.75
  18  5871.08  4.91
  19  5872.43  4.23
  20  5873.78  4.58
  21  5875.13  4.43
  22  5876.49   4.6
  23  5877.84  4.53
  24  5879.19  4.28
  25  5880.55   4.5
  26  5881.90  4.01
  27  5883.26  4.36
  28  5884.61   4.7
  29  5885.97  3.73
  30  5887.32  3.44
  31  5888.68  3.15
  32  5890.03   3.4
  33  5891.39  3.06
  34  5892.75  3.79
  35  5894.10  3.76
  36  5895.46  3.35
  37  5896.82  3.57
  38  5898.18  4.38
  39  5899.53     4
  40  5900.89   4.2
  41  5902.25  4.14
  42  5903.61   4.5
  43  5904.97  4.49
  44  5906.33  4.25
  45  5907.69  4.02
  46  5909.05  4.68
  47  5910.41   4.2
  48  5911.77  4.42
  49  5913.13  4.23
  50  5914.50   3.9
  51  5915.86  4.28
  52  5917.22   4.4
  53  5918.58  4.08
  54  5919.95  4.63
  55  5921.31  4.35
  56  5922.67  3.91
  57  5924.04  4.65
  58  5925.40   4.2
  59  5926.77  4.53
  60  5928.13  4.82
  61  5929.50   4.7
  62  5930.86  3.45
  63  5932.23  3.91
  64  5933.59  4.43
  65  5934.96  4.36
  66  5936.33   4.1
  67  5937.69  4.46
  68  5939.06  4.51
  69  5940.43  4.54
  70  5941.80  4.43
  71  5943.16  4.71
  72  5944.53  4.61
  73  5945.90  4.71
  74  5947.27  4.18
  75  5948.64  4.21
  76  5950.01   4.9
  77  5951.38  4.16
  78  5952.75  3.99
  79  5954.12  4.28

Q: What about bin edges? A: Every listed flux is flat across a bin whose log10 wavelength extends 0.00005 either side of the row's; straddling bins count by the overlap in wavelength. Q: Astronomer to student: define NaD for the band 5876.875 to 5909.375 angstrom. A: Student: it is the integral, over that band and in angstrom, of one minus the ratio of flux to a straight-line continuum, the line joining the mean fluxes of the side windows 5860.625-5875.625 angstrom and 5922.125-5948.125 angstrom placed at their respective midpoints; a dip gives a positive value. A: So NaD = 2.9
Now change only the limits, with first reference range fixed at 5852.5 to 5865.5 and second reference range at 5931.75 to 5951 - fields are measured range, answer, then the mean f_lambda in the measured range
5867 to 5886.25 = -1.5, 4.45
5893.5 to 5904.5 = 0.6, 4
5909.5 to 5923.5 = 0.2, 4.25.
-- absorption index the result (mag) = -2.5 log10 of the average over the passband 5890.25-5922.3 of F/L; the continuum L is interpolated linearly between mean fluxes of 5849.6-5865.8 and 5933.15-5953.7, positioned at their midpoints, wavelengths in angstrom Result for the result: 0.05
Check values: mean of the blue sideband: 4.14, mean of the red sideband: 4.42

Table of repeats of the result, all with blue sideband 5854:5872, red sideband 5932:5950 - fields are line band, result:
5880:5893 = 0.13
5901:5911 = 0.01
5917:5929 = 0.00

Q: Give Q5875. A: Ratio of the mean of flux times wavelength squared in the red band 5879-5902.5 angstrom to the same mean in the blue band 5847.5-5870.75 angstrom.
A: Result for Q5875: 0.9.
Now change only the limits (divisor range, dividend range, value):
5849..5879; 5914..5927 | 1.01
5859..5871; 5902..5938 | 1.01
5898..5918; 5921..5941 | 1.02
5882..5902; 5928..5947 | 1.18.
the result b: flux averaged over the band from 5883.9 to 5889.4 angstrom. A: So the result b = 3.76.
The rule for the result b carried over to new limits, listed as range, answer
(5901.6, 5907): 4.35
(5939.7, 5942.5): 4.49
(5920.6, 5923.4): 4.14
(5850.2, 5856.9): 4.15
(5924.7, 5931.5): 4.35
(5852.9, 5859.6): 3.91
